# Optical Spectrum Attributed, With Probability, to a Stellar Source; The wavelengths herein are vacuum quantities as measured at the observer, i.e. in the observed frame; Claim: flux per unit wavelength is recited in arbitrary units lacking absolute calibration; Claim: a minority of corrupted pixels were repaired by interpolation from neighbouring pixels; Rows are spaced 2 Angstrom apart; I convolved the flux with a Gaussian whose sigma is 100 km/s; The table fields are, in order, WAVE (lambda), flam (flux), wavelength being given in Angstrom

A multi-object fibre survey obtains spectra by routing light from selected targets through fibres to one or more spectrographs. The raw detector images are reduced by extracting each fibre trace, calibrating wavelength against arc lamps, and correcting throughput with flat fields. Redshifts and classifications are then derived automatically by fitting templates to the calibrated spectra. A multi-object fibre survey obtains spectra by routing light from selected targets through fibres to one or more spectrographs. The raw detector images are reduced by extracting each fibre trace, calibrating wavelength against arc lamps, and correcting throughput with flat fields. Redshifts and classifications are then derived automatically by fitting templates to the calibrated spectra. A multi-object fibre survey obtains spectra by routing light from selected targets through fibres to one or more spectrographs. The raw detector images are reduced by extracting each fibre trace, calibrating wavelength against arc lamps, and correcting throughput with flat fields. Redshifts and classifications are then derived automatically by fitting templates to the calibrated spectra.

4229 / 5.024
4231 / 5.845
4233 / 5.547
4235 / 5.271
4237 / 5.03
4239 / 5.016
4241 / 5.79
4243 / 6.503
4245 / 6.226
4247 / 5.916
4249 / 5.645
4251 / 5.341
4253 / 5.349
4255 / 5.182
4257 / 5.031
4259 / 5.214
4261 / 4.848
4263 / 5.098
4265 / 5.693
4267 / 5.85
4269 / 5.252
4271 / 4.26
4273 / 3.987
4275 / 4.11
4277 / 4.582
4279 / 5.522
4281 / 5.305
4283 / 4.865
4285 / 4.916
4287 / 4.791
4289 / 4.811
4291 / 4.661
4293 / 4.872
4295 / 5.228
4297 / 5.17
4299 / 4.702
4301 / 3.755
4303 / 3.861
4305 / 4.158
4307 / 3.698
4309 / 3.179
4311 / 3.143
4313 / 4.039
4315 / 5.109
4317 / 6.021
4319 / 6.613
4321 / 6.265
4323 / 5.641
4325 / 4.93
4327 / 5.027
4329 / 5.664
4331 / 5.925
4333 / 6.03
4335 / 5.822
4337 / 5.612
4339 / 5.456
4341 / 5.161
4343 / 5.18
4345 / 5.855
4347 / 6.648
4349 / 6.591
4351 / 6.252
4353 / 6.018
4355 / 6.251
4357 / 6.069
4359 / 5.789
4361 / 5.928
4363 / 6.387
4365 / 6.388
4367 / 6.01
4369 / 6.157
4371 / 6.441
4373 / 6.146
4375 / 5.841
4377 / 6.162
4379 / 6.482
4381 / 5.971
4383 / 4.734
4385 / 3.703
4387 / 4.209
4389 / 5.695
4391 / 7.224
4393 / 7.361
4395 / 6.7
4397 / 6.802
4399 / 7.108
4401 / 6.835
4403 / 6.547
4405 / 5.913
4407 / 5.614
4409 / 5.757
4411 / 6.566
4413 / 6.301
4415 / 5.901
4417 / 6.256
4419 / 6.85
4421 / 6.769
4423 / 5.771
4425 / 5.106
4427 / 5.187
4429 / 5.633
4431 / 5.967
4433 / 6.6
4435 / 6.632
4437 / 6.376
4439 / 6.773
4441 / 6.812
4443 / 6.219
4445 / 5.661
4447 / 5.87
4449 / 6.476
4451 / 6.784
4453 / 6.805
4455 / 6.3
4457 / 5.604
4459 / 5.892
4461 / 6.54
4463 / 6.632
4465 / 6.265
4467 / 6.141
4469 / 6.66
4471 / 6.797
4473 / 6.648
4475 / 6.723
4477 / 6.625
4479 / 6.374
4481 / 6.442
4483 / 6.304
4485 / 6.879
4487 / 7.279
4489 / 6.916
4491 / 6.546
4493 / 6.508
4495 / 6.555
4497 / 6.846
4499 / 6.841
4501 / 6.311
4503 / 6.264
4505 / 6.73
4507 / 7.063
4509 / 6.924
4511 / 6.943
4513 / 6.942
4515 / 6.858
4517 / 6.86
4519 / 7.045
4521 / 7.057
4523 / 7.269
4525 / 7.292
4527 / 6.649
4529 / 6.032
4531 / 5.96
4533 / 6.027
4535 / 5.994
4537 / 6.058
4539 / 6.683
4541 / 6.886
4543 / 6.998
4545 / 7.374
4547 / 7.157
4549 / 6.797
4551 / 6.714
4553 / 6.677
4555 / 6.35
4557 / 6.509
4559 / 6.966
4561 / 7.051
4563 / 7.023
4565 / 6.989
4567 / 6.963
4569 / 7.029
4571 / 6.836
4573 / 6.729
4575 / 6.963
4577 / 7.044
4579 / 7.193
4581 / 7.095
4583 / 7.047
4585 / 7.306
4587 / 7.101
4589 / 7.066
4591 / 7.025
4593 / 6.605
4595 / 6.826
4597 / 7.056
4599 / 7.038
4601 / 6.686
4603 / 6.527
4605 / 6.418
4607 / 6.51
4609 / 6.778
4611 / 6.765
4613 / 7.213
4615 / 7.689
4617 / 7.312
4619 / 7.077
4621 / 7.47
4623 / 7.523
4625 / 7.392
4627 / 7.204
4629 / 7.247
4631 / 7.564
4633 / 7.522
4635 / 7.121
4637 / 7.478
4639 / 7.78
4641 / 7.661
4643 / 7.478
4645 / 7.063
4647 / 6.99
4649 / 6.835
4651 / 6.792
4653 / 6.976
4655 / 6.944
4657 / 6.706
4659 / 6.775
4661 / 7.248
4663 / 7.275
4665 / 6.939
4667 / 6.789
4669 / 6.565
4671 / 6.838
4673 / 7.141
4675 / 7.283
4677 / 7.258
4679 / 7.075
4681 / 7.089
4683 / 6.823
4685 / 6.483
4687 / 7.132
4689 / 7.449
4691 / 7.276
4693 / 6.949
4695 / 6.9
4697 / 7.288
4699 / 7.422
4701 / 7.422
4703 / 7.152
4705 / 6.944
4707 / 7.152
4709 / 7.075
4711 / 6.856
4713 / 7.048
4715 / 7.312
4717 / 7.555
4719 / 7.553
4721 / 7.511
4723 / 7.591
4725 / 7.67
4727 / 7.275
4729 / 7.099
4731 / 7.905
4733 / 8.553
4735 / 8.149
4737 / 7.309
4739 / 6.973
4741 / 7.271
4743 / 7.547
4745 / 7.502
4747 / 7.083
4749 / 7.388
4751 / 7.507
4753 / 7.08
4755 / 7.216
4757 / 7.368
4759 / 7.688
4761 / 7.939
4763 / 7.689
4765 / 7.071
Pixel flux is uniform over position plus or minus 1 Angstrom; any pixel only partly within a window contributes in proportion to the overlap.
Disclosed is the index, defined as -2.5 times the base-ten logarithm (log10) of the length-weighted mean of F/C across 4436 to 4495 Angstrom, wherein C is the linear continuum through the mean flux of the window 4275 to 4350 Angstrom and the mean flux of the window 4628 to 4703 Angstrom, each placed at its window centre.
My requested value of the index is -0.09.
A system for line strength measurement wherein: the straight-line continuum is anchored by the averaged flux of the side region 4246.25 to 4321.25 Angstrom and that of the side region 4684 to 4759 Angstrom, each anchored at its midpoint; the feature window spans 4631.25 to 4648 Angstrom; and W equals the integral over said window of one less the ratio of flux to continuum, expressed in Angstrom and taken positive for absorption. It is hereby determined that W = -1.3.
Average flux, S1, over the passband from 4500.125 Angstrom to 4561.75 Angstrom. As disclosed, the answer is 6.72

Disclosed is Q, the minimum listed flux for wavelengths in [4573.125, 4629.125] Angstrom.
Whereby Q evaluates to 6.418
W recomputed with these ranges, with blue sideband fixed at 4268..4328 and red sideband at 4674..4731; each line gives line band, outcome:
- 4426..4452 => -2.9 Angstrom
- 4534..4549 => -1.2 Angstrom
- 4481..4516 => -4.5 Angstrom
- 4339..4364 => -4.5 Angstrom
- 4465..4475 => -1.3 Angstrom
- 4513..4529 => -2.2 Angstrom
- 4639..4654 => -0.6 Angstrom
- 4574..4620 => -2.8 Angstrom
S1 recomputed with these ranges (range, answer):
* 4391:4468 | 6.31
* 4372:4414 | 6.08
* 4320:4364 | 5.84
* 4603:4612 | 6.61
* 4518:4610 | 6.81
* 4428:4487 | 6.41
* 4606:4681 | 7.14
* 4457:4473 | 6.38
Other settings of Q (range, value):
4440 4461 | 5.604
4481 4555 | 5.96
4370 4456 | 3.703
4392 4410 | 5.614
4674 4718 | 6.483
